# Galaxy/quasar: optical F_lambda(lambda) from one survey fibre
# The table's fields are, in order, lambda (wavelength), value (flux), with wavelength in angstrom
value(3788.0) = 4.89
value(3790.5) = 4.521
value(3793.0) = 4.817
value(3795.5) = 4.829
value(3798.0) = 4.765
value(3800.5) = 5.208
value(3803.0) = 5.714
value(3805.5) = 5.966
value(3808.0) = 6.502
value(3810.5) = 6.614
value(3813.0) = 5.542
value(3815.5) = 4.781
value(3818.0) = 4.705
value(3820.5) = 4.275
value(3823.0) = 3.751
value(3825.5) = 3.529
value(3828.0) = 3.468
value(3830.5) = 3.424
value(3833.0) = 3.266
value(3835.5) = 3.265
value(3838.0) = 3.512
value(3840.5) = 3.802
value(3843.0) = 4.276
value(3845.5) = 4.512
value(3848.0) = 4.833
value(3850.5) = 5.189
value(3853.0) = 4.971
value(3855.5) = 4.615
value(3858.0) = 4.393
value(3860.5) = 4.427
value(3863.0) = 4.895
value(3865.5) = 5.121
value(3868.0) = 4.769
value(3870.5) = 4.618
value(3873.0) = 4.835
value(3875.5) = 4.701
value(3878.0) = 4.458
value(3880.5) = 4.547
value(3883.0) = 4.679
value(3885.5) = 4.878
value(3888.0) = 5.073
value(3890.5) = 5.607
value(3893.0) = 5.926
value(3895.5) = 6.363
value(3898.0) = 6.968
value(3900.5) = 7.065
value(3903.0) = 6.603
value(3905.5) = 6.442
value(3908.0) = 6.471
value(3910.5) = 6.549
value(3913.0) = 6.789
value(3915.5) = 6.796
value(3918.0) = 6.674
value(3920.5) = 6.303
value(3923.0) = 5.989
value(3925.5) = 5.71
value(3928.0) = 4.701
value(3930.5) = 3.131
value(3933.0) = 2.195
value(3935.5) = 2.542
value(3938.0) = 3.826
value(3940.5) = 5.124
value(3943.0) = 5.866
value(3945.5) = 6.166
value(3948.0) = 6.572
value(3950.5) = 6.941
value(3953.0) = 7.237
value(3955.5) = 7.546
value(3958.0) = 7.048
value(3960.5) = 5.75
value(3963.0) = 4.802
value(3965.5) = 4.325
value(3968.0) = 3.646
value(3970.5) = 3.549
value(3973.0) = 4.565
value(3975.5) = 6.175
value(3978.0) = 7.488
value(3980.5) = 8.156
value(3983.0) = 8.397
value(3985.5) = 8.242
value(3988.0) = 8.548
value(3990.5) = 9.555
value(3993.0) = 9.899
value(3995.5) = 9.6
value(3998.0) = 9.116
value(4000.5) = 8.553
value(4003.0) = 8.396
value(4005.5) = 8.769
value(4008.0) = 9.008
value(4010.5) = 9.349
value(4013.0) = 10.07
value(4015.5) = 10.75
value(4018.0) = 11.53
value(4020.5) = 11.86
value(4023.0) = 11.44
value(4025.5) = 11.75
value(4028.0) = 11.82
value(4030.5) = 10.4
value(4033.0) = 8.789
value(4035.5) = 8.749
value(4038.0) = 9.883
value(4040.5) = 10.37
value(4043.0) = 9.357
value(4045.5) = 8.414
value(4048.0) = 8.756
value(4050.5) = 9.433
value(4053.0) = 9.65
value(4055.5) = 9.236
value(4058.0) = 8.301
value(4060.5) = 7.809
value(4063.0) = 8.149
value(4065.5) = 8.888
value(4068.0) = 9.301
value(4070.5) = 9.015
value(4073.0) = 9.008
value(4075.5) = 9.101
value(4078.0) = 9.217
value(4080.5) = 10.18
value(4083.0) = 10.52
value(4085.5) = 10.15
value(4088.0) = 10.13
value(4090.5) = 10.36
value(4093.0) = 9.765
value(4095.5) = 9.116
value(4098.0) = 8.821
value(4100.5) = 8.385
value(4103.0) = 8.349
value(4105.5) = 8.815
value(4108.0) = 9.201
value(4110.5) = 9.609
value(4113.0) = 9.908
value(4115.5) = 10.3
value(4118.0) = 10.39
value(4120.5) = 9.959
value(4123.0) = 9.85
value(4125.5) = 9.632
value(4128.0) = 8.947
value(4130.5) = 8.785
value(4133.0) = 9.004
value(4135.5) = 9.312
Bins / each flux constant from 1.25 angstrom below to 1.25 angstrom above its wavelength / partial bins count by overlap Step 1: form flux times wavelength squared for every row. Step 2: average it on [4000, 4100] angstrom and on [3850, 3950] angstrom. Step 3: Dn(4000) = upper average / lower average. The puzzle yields 1.94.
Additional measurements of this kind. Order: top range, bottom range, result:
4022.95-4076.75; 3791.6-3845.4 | 2.31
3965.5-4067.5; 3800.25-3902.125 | 1.98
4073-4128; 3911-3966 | 1.86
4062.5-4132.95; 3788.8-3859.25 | 2.35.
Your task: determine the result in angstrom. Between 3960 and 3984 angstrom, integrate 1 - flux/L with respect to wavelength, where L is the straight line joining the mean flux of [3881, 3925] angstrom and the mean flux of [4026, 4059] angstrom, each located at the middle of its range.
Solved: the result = 6.7 angstrom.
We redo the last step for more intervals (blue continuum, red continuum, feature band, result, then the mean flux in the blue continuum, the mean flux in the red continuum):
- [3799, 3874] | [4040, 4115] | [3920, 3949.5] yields 7.6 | 4.63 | 9.24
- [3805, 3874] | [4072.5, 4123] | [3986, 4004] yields -3.6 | 4.55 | 9.58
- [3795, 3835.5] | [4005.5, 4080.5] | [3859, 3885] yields 5.4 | 4.72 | 9.63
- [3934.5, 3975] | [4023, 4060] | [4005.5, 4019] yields -2.9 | 5.38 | 9.66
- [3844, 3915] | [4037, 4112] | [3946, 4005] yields 1.4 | 5.38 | 9.24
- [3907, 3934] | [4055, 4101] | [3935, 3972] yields 5.2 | 5.6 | 9.25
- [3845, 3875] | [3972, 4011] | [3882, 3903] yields -0.7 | 4.77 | 8.37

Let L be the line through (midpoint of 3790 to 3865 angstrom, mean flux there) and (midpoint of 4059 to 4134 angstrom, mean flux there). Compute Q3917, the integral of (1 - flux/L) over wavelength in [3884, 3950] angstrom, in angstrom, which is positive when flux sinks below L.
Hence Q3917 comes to 5.5 angstrom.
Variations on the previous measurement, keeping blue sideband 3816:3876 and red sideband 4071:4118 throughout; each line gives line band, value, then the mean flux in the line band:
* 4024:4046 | -4.71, 10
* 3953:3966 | 1.07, 6.11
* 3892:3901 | -2.01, 6.56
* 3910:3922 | -1.77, 6.61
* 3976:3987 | -1.24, 7.95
